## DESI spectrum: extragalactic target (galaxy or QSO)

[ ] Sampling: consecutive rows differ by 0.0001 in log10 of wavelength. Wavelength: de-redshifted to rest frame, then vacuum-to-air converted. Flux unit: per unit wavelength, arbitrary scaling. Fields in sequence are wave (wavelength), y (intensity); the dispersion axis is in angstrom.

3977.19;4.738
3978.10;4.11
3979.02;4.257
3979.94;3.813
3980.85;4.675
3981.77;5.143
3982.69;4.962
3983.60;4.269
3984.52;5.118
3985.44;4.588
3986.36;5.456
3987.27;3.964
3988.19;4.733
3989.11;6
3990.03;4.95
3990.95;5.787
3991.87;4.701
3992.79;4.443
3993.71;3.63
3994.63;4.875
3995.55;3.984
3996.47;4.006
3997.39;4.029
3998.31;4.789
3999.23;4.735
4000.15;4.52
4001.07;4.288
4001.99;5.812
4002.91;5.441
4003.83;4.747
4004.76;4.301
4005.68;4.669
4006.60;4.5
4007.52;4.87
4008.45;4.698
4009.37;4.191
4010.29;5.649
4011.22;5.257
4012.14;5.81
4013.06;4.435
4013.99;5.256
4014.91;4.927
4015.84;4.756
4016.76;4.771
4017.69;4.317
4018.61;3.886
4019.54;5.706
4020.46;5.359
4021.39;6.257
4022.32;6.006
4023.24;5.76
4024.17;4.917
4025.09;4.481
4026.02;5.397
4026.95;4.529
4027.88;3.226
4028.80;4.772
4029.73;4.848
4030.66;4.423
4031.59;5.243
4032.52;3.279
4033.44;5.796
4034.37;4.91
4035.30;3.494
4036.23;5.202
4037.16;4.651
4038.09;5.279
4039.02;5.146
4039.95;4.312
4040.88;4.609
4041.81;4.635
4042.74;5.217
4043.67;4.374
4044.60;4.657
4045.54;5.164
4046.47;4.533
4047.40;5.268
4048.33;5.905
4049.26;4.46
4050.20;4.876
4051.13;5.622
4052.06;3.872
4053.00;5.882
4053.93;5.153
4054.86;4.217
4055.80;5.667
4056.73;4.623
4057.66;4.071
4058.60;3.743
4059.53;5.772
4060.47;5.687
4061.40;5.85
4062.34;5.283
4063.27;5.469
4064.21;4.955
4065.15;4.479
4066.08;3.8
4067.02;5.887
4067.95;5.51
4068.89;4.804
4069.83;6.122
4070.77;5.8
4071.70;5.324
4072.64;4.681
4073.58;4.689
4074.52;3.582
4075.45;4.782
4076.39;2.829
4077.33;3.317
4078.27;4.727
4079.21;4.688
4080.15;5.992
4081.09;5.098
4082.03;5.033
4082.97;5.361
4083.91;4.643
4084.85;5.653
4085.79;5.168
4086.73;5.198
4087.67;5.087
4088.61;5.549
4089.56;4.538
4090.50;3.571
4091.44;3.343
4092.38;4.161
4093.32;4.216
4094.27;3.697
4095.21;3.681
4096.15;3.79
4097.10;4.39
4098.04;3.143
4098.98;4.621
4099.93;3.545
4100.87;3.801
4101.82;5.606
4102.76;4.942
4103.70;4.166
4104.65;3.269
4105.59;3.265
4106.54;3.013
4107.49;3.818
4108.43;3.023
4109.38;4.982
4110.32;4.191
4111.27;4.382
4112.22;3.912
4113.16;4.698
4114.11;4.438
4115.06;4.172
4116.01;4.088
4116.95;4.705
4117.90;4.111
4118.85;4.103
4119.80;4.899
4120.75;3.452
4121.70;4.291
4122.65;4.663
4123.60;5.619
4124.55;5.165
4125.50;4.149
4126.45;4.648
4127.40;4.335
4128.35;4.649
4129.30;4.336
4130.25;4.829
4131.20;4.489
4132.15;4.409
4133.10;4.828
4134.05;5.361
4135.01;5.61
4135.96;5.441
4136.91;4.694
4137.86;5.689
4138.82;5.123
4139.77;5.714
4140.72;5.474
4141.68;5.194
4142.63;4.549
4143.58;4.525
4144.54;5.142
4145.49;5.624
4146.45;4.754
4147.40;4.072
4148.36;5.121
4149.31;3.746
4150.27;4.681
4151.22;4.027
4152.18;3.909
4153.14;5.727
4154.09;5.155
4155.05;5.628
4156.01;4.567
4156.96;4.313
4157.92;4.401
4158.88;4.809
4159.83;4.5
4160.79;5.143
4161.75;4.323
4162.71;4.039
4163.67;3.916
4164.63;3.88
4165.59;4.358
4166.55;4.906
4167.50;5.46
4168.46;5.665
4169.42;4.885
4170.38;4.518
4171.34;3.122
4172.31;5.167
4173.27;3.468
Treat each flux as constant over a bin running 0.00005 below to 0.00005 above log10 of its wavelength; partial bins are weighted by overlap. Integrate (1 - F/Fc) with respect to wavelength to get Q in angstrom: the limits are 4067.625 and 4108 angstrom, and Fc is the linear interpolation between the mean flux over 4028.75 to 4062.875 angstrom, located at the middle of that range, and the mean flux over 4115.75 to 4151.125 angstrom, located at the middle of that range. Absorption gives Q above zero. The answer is 3.03 angstrom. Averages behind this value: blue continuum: 4.88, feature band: 4.46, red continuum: 4.76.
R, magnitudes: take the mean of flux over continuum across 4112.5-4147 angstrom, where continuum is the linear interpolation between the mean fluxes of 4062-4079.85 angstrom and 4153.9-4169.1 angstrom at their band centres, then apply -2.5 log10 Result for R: -0.01 mag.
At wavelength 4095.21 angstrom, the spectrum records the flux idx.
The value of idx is 3.681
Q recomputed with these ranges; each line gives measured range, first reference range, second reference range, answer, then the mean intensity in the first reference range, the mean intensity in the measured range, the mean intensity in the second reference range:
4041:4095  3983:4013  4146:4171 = -1.5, 4.77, 4.84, 4.63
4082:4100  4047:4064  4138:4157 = 2.1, 5.08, 4.42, 4.88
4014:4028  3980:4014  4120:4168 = -0.7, 4.77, 5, 4.75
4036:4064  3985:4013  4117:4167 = -1.3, 4.78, 4.97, 4.71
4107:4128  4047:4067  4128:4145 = 2.7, 5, 4.36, 5.01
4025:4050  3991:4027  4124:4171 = 0.5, 4.85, 4.74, 4.78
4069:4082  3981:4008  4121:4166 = 0.0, 4.73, 4.75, 4.75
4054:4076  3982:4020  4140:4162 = -1.0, 4.78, 4.99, 4.77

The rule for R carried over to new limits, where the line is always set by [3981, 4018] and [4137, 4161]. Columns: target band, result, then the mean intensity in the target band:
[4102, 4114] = 0.20 mag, 4.03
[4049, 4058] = -0.01 mag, 4.86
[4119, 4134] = 0.06 mag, 4.6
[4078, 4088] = -0.07 mag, 5.16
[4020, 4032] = -0.05 mag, 5.01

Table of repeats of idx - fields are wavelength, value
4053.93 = 5.153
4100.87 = 3.801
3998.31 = 4.789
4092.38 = 4.161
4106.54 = 3.013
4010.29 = 5.649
